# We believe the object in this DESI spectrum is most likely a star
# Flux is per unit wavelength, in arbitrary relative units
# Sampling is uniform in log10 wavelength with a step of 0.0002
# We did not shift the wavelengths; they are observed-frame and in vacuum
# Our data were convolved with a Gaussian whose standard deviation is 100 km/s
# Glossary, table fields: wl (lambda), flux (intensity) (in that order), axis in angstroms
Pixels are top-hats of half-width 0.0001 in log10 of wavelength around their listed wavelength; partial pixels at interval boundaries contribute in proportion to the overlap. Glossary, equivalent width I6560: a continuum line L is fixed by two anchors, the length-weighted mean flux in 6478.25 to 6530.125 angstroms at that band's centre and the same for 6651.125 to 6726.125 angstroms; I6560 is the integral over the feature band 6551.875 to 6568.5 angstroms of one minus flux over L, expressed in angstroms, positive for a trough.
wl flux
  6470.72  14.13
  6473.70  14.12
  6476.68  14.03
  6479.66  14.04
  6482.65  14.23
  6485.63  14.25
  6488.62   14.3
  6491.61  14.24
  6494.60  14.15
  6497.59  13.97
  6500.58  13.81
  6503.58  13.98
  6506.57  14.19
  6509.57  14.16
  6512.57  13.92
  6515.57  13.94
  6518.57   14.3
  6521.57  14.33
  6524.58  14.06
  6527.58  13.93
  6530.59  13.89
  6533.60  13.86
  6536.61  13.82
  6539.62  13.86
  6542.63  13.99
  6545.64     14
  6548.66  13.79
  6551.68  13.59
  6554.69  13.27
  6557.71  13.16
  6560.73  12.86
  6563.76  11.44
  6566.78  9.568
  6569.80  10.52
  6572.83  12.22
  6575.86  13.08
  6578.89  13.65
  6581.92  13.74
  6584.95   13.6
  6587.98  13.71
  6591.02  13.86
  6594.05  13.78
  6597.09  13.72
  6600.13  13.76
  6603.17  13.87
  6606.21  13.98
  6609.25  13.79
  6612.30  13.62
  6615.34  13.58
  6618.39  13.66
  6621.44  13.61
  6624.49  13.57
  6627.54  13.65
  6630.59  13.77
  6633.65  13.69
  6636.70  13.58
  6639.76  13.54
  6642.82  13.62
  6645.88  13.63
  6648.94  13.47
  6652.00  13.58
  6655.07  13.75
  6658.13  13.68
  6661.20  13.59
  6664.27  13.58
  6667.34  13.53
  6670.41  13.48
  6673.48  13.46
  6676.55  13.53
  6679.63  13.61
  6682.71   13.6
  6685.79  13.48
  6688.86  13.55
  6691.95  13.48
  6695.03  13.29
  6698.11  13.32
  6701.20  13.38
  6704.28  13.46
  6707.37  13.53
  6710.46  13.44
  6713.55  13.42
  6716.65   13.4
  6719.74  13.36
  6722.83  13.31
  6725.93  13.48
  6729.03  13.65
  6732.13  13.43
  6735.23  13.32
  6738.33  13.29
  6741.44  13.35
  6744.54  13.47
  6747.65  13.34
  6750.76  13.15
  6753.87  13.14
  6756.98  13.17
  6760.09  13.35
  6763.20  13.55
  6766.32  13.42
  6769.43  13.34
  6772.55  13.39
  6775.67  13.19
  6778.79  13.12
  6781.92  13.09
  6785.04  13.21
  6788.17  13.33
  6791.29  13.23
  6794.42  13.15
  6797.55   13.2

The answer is 2.10 angstroms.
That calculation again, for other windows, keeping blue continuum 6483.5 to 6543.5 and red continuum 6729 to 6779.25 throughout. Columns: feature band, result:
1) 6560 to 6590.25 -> 3.1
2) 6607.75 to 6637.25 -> 0.1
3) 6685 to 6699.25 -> 0.1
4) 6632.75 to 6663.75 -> 0.1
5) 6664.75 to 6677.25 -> 0.1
